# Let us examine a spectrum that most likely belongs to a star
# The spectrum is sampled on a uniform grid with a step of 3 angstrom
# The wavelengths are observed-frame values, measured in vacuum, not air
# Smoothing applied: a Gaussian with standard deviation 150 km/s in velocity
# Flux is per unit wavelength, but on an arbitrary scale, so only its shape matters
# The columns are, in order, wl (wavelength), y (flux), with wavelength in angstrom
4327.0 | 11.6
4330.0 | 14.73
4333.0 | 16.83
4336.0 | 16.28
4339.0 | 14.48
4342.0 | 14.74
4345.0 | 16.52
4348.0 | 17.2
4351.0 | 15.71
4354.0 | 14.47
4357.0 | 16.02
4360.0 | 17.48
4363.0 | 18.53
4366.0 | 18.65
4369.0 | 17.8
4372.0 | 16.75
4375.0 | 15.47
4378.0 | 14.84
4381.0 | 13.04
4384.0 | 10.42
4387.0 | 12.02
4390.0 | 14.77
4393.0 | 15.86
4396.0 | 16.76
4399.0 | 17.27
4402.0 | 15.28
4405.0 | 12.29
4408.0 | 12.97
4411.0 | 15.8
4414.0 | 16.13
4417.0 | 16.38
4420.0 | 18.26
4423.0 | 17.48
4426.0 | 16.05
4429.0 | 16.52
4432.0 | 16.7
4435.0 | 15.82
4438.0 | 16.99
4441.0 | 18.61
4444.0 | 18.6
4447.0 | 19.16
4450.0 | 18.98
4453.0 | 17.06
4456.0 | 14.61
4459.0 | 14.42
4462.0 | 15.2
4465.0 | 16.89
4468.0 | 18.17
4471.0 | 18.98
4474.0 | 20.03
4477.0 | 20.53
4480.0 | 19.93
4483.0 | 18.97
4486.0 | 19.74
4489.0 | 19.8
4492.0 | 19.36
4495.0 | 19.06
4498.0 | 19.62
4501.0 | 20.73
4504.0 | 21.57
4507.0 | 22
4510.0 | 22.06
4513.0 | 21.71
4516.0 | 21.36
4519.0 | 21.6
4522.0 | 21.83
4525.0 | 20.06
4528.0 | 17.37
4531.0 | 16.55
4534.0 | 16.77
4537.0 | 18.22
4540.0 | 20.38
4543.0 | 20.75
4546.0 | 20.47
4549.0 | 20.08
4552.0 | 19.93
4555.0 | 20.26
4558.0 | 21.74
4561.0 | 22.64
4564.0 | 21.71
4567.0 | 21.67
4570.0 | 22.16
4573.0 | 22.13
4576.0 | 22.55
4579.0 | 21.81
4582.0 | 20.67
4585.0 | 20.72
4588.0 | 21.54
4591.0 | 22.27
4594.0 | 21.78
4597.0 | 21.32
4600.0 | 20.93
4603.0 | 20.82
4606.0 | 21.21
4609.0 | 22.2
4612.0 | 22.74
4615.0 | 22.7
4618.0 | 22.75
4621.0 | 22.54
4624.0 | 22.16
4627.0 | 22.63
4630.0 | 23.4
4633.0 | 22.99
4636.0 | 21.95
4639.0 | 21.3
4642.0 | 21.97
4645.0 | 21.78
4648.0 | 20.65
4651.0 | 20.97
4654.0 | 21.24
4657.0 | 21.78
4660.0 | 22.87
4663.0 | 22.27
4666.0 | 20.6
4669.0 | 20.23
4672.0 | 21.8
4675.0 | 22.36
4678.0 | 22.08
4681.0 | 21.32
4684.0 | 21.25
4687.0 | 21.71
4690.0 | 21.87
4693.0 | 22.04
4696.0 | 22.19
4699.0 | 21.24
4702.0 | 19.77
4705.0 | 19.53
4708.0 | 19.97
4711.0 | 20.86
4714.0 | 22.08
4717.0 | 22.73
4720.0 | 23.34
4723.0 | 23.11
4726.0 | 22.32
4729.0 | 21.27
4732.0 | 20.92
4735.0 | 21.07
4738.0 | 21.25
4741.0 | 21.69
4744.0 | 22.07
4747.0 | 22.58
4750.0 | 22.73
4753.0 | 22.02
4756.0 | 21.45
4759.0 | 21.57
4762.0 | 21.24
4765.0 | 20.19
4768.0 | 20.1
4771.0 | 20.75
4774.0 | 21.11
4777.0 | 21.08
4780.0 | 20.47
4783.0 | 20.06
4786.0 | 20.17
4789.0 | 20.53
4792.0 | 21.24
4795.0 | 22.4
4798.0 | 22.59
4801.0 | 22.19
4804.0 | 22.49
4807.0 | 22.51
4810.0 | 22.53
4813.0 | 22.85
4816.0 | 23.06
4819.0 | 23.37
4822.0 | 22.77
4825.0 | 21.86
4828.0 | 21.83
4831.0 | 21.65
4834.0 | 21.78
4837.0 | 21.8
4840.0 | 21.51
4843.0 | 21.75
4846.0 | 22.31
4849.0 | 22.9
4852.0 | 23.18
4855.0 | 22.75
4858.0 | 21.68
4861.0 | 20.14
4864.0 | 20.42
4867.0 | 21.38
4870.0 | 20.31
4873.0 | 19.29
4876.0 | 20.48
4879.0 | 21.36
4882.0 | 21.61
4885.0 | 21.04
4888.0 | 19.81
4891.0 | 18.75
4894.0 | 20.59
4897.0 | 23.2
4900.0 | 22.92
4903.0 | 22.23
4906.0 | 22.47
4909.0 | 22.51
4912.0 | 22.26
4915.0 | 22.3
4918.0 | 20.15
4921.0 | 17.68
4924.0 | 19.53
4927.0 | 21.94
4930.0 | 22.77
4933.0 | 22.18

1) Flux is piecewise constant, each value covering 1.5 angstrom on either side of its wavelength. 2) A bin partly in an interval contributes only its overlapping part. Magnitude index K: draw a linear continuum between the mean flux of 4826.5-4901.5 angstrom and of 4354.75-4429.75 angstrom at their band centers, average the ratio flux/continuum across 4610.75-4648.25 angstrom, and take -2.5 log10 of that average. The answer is -0.201 mag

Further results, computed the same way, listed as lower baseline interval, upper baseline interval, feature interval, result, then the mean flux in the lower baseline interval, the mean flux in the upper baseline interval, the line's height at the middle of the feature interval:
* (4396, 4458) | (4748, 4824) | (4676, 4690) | -0.075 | 16.5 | 21.7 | 20.2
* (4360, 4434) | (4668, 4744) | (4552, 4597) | -0.137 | 15.7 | 21.5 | 19.1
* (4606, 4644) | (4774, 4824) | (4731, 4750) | 0.017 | 22.4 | 21.9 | 22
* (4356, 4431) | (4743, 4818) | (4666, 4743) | -0.055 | 15.7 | 21.6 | 20.5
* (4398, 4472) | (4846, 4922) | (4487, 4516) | -0.196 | 16.6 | 21.3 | 17.3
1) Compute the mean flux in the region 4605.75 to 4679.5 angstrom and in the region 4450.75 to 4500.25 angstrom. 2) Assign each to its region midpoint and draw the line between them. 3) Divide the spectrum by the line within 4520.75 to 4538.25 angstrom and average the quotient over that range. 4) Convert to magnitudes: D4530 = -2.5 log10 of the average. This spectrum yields 0.06 mag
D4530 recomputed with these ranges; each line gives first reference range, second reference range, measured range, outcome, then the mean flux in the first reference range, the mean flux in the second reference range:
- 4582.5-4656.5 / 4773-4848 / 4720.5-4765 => 0.003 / 21.8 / 21.8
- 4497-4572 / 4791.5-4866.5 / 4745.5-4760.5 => -0.017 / 20.5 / 22.1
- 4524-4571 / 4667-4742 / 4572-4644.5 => -0.069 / 20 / 21.5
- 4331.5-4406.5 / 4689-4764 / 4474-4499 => -0.122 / 15.6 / 21.6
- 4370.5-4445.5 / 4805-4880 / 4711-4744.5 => -0.090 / 15.6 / 21.8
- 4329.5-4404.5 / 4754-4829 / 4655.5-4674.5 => -0.094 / 15.6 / 21.6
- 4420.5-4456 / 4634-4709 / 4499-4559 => -0.074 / 17.4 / 21.4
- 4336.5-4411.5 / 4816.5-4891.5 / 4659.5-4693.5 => -0.128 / 15.4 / 21.5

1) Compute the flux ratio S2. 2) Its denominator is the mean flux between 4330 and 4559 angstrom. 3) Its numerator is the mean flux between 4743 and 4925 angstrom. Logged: 1.2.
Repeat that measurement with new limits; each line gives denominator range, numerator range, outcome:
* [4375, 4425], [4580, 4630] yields 1.46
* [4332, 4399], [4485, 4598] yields 1.32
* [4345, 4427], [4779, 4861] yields 1.40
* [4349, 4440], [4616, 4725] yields 1.38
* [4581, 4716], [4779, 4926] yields 1.00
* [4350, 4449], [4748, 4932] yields 1.34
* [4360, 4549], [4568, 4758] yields 1.22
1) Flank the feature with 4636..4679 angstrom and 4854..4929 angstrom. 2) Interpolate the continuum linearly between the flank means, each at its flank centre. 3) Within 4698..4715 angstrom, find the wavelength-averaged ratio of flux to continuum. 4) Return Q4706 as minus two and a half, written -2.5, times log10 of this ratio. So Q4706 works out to 0.05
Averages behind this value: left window 21.6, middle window 20.5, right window 21.1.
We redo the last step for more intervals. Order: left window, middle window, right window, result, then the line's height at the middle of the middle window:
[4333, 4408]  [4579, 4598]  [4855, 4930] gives -0.20 mag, 17.8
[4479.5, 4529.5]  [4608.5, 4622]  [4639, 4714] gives -0.08 mag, 21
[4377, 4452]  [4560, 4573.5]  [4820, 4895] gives -0.23 mag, 17.8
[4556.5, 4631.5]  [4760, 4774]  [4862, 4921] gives 0.04 mag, 21.5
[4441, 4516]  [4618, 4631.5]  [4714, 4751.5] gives -0.09 mag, 20.8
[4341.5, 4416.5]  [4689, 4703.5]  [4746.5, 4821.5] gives -0.06 mag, 20.3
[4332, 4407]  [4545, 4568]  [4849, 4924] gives -0.20 mag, 17.6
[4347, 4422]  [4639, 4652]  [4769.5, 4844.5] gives -0.10 mag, 19.4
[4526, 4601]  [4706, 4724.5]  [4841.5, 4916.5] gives -0.04 mag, 21.1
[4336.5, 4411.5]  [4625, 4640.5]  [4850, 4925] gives -0.22 mag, 18.3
